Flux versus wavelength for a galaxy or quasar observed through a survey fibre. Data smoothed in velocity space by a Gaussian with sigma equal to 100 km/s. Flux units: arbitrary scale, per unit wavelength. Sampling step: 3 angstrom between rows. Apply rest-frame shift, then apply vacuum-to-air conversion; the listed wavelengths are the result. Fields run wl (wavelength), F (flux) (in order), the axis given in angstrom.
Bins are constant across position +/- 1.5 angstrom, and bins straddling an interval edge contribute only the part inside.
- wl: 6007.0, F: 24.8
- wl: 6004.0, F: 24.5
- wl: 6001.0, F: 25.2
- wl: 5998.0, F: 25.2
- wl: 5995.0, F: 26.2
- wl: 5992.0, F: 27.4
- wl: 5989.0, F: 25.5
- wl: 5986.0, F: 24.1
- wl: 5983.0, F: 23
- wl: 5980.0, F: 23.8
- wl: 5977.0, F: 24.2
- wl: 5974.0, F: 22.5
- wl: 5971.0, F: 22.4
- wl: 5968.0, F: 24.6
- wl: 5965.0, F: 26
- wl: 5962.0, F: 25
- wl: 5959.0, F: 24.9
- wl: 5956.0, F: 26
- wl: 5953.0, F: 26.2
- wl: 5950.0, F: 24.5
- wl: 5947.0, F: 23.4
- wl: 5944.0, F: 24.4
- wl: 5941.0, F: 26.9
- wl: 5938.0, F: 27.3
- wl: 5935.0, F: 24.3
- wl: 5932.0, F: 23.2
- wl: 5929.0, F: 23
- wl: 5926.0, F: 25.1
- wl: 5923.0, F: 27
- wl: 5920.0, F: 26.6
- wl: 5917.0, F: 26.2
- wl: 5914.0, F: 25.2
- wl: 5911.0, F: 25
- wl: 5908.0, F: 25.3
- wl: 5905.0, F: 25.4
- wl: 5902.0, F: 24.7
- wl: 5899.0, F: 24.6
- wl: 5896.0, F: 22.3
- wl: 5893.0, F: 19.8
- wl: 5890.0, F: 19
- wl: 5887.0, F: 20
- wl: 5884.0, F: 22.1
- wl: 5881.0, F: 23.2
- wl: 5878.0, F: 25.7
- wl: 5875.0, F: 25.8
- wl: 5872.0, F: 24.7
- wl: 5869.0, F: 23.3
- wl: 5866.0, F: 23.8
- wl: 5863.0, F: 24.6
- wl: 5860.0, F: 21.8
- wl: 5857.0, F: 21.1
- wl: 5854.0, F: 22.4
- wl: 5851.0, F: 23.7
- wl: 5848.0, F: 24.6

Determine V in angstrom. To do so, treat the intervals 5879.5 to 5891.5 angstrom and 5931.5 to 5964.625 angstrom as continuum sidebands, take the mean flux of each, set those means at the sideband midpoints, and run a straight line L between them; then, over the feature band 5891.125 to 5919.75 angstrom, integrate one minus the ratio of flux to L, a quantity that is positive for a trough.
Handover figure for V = -2.4 angstrom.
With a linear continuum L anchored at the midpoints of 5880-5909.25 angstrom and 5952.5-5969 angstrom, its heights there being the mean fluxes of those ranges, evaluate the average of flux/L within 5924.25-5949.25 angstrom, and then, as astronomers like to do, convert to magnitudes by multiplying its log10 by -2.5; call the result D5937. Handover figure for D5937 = -0.01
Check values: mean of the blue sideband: 22.6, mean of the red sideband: 25.4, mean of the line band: 24.7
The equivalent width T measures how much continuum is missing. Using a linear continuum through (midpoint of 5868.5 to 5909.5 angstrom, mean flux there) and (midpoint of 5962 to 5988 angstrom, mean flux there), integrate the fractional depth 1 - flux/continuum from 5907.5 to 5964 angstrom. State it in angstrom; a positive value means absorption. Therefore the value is -3.9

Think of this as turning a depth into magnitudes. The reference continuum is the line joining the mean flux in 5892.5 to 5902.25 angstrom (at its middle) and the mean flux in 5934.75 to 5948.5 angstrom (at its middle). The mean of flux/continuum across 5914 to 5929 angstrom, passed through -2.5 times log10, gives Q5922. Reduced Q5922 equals -0.07 mag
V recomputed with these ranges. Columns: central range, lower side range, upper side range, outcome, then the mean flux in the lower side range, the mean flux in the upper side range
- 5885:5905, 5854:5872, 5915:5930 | 2.0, 23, 25.7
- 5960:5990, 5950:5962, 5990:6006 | 1.7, 25.5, 25.7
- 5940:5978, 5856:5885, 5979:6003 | 0.0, 23.7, 25.1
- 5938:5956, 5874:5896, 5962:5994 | -1.3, 22.2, 24.4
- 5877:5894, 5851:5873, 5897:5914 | 1.8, 23.1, 24.9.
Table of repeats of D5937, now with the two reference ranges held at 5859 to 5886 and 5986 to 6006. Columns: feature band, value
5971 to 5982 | 0.09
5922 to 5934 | 0.01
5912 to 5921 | -0.06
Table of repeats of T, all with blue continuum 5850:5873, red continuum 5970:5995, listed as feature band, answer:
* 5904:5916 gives -0.8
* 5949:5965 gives -0.9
